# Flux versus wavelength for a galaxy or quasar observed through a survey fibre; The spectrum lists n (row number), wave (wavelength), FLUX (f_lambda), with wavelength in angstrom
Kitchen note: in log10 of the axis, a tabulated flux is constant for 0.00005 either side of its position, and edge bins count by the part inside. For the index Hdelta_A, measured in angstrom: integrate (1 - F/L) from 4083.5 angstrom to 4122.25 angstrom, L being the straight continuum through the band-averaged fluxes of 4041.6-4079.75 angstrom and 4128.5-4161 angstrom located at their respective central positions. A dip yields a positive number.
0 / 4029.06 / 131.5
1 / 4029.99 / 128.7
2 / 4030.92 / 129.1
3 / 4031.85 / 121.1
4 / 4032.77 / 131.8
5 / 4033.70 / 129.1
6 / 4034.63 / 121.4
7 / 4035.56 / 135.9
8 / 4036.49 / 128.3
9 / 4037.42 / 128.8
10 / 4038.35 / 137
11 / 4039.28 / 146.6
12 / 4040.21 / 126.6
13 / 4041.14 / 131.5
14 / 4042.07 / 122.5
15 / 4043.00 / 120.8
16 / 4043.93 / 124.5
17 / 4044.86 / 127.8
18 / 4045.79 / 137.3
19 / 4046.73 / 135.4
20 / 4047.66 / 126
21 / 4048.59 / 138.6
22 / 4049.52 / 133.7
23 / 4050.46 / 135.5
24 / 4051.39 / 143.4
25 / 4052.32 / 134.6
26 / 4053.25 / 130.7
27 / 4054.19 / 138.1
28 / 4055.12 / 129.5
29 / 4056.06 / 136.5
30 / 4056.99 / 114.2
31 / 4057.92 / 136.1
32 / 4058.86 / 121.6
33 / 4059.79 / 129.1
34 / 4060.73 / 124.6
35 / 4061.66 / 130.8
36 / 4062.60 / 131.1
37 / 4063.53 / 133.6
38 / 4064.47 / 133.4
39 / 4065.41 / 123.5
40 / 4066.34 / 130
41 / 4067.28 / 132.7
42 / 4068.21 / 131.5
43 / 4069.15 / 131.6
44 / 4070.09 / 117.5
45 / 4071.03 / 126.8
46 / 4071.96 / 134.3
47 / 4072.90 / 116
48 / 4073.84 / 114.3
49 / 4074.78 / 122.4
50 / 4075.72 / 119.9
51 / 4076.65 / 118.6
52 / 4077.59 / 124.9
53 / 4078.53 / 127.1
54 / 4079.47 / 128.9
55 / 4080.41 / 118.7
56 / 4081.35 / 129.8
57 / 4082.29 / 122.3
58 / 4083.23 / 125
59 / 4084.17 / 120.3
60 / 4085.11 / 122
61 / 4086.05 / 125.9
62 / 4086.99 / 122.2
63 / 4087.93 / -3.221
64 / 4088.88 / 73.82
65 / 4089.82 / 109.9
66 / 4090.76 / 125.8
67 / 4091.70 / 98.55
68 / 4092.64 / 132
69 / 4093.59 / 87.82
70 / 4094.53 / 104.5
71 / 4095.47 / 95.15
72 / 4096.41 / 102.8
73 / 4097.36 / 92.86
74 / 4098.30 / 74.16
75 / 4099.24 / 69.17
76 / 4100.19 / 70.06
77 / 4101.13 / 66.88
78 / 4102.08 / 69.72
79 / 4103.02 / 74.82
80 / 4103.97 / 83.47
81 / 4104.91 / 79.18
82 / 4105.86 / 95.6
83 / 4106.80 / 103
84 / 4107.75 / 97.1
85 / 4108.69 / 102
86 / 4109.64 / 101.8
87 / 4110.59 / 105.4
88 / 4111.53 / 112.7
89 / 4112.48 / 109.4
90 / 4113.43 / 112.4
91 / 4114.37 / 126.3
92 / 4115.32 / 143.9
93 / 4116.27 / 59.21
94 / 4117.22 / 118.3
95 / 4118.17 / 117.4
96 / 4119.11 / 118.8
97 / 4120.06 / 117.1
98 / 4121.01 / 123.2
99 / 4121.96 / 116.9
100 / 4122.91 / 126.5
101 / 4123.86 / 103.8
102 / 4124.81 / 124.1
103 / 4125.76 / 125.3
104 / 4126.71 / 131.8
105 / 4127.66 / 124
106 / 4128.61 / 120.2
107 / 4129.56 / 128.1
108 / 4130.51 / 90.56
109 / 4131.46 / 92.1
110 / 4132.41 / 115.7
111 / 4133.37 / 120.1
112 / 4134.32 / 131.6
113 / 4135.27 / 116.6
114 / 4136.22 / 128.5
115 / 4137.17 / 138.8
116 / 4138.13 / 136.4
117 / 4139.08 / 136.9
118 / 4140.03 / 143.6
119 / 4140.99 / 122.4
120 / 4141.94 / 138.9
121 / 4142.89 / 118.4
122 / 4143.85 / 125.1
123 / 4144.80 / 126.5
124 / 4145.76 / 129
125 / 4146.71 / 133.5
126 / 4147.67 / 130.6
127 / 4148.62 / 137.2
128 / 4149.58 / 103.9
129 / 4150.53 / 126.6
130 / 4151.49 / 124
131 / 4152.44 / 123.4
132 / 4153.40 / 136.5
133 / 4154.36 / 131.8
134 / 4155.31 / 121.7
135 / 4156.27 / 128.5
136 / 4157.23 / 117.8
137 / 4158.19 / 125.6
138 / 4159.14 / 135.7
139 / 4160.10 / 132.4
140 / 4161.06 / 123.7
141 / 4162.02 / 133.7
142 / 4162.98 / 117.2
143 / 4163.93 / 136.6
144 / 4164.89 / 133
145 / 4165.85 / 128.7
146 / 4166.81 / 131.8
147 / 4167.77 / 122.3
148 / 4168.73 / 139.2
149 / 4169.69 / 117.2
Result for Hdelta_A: 8.39 angstrom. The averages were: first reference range 129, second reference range 126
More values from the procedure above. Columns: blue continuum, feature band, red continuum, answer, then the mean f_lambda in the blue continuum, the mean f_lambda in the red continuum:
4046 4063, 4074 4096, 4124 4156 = 3.13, 132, 125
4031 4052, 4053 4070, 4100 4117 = -1.28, 131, 95.9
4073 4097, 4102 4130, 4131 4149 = 2.51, 111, 127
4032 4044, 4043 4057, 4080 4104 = -1.18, 130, 96.9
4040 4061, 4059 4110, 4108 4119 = 4.72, 130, 110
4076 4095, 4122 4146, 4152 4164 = -0.28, 111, 128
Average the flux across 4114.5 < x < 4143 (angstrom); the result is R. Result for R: 121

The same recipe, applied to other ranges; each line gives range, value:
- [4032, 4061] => 131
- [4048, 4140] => 115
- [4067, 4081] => 124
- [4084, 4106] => 90.9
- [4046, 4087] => 128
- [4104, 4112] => 98.8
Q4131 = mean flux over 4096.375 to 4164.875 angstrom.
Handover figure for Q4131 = 115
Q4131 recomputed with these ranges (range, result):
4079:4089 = 109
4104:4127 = 111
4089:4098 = 104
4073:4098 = 110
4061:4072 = 130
